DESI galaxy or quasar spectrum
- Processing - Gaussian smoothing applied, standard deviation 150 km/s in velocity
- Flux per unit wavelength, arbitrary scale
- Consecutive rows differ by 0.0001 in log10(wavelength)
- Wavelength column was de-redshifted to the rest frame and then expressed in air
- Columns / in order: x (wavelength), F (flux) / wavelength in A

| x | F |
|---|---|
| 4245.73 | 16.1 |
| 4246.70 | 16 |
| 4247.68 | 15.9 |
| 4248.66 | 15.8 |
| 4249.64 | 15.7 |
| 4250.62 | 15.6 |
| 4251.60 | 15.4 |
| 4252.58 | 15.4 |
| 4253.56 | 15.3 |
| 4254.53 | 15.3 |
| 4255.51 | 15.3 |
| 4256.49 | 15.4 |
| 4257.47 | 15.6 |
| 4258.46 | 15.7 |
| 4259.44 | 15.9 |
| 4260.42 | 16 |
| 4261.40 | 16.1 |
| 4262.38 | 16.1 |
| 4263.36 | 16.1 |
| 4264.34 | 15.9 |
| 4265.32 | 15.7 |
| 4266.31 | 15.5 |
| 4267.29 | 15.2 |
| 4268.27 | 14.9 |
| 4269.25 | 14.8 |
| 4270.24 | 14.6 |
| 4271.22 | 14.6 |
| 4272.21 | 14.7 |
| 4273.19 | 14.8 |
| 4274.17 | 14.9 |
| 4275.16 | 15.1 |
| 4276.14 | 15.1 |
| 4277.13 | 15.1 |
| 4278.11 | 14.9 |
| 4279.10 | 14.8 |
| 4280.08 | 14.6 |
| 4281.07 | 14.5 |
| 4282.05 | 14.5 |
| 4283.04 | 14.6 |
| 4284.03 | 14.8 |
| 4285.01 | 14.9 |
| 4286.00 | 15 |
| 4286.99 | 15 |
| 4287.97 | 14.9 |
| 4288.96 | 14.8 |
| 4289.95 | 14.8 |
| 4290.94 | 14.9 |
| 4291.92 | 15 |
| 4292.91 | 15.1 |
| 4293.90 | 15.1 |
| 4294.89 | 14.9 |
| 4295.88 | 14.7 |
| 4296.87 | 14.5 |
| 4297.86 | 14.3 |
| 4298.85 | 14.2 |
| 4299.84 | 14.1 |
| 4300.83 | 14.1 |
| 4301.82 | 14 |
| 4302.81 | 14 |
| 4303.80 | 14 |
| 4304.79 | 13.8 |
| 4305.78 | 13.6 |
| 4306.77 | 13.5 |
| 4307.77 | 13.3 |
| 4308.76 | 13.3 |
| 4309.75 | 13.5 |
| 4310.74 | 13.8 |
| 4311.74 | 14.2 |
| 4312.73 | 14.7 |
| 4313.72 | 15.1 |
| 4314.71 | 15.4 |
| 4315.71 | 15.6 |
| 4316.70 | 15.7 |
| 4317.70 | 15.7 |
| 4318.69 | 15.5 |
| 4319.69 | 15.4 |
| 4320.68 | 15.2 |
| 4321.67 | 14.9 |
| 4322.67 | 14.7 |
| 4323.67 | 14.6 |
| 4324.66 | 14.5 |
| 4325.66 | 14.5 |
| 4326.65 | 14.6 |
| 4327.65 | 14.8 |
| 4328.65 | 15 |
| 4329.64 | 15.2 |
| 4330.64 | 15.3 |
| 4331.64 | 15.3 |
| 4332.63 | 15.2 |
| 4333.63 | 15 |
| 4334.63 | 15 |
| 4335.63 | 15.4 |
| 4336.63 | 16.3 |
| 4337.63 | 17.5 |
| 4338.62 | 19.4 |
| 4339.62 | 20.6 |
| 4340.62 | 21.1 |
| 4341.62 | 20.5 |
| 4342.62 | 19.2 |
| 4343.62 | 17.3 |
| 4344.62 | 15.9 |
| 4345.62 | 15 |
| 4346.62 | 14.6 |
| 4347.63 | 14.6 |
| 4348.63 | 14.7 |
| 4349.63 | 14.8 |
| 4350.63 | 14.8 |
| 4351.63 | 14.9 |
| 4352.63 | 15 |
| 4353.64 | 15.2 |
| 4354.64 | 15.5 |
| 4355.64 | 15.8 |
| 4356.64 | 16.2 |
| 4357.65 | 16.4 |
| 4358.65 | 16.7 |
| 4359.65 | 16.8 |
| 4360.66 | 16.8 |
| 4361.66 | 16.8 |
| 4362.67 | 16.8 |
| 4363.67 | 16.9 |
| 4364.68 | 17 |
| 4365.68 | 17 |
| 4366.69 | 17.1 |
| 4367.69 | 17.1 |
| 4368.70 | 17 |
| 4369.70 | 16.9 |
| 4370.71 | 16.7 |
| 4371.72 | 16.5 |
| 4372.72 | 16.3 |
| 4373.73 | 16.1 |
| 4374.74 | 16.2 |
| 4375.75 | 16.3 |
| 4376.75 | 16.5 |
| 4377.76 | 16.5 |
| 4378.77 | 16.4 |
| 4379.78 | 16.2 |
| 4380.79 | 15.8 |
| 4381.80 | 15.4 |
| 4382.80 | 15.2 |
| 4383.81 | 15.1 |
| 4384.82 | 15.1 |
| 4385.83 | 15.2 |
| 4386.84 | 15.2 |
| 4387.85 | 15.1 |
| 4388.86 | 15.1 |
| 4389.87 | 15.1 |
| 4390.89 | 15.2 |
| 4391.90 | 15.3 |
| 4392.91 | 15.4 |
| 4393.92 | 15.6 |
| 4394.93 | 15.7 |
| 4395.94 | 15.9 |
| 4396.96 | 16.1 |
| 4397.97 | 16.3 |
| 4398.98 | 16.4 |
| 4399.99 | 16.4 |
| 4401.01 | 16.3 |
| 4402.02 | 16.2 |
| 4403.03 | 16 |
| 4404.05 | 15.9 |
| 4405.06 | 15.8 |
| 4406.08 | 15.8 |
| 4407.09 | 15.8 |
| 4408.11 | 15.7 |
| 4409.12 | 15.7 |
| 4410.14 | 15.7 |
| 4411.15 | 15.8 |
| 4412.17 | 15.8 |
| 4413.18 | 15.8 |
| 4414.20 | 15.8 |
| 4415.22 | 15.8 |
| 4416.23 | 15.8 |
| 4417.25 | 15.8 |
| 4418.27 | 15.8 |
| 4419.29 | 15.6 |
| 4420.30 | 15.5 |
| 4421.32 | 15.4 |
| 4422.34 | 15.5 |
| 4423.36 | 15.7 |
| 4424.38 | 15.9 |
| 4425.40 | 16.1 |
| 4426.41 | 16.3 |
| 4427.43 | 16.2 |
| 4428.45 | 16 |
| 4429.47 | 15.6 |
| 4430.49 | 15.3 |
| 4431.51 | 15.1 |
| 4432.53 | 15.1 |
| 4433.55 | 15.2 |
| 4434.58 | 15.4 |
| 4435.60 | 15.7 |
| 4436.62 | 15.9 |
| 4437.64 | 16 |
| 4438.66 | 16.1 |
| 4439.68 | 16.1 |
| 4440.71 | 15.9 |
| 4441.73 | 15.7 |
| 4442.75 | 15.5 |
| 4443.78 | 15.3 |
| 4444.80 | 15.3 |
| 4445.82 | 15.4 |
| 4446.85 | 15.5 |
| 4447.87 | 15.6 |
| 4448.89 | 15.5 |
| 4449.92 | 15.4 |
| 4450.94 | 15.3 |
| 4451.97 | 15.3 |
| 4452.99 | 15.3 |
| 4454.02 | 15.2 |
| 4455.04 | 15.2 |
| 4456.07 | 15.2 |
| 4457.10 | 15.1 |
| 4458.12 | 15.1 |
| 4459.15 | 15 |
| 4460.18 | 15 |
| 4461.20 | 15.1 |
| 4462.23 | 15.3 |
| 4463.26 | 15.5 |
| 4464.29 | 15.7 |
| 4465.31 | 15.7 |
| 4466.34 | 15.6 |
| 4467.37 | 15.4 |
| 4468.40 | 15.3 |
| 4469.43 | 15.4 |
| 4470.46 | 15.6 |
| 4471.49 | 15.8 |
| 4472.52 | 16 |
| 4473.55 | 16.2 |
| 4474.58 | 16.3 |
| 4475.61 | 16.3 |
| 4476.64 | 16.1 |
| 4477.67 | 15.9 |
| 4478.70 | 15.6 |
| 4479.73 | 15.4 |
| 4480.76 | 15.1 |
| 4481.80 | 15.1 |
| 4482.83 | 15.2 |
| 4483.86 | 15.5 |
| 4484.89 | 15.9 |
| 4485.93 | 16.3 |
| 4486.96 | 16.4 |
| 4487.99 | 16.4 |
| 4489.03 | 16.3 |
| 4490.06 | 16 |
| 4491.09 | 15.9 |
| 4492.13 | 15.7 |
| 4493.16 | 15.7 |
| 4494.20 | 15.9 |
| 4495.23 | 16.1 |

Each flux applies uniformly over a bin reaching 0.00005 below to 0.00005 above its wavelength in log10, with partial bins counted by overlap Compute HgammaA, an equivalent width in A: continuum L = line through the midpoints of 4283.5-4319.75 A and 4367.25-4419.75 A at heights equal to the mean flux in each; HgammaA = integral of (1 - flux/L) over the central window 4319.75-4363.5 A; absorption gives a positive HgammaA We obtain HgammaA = -2.5 A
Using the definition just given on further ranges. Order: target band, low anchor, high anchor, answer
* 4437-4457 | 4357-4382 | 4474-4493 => 0.72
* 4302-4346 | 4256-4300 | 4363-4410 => -0.10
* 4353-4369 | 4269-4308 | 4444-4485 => -1.71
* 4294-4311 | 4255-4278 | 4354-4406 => 1.72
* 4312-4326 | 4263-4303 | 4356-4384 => 0.37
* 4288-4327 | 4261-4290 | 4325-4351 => 2.70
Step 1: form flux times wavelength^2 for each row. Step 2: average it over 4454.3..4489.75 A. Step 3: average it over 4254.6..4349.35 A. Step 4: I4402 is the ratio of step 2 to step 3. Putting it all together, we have 1.11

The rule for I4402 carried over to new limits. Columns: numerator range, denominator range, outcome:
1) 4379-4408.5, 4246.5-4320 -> 1.10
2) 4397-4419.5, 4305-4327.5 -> 1.14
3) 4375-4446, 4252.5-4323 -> 1.12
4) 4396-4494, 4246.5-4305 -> 1.13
